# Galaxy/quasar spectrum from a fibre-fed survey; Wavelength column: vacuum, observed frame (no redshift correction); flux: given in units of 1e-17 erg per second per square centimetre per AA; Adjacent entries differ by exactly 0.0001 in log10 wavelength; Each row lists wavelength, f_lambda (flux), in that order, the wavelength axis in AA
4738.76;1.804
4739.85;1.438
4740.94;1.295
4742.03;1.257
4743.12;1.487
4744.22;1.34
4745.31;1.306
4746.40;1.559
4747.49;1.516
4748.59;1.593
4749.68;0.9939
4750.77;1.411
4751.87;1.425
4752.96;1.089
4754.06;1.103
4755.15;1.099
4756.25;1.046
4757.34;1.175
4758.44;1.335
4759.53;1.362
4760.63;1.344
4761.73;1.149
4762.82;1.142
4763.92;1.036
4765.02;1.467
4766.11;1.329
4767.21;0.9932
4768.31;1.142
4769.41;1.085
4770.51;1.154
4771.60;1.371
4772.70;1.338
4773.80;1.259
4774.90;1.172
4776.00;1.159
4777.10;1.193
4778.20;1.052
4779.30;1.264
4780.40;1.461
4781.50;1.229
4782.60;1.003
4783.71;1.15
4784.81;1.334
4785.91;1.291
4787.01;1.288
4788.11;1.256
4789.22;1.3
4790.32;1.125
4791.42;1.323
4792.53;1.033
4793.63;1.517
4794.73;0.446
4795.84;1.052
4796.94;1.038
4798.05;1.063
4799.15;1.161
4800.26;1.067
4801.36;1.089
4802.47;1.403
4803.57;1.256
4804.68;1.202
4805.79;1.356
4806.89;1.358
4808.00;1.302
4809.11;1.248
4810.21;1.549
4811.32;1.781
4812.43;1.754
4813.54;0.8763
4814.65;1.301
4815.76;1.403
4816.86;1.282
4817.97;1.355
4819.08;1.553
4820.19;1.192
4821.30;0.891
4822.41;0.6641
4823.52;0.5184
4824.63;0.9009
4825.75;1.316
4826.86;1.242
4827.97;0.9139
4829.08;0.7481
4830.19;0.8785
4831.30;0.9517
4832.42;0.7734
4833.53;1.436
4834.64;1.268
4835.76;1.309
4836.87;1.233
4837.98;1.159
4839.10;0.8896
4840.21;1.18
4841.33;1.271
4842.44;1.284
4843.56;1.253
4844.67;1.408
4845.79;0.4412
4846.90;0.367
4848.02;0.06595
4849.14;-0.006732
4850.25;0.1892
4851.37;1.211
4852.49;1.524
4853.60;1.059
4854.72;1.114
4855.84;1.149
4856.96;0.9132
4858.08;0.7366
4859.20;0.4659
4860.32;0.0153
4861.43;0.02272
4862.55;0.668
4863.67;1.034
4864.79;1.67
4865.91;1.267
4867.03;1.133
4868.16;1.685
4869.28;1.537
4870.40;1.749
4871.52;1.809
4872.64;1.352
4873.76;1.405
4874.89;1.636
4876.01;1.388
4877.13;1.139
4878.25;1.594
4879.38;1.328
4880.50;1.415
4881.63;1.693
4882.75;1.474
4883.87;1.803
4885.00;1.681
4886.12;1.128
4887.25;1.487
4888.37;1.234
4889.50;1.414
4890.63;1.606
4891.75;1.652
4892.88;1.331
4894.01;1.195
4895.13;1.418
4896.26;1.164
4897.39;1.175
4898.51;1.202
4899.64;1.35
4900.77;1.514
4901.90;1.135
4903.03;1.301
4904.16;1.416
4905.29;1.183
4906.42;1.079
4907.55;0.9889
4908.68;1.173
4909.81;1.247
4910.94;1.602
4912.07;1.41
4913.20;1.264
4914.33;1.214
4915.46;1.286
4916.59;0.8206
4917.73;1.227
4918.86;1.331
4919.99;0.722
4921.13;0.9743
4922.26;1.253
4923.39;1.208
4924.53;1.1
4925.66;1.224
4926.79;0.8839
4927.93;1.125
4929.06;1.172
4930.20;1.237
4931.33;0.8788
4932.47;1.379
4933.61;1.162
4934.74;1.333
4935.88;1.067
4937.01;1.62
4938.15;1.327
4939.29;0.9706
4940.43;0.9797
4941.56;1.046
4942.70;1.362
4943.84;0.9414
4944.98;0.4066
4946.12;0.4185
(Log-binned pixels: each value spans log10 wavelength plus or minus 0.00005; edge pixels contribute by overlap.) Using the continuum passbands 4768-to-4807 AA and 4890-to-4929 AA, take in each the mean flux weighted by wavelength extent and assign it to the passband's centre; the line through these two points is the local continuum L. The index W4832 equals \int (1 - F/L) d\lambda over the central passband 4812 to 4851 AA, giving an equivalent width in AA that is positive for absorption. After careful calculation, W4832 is 6.4 AA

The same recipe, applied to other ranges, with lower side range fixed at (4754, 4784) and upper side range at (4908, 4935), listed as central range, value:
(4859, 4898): -4.4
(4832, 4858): 4.7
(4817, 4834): 2.4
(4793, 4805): 0.8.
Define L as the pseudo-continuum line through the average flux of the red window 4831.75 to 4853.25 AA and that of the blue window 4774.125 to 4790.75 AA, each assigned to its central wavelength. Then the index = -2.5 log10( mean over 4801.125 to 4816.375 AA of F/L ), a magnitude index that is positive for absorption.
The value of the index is -0.22 mag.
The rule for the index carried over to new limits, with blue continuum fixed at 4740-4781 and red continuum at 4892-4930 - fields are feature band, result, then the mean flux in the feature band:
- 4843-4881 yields 0.16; 1.05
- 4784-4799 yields 0.08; 1.16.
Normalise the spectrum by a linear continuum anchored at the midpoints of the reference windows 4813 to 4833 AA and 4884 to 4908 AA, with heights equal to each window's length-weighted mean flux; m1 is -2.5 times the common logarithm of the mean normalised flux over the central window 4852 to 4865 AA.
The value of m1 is 0.37 mag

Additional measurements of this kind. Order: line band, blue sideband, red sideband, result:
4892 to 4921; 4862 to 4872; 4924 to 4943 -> 0.025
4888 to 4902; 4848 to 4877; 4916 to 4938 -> -0.220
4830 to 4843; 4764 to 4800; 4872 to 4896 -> 0.160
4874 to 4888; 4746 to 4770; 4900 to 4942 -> -0.224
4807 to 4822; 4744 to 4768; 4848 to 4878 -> -0.164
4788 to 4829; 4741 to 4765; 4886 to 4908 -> 0.090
